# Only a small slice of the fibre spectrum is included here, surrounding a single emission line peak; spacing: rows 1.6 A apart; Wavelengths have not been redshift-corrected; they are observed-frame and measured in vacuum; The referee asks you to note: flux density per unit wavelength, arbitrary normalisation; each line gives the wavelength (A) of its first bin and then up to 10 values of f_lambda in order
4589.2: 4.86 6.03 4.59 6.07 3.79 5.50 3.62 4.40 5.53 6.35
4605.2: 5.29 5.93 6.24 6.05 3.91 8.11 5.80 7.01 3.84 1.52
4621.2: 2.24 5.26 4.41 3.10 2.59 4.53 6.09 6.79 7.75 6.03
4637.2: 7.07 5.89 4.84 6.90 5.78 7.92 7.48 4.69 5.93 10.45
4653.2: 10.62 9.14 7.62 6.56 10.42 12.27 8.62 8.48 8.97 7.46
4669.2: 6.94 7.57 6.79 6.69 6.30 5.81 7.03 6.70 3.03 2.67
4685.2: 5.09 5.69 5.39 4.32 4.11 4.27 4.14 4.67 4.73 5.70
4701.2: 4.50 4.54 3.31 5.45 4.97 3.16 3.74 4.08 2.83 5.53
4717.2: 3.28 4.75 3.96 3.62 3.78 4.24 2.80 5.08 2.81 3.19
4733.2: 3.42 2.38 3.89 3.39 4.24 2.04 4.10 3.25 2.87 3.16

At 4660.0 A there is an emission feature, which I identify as C IV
